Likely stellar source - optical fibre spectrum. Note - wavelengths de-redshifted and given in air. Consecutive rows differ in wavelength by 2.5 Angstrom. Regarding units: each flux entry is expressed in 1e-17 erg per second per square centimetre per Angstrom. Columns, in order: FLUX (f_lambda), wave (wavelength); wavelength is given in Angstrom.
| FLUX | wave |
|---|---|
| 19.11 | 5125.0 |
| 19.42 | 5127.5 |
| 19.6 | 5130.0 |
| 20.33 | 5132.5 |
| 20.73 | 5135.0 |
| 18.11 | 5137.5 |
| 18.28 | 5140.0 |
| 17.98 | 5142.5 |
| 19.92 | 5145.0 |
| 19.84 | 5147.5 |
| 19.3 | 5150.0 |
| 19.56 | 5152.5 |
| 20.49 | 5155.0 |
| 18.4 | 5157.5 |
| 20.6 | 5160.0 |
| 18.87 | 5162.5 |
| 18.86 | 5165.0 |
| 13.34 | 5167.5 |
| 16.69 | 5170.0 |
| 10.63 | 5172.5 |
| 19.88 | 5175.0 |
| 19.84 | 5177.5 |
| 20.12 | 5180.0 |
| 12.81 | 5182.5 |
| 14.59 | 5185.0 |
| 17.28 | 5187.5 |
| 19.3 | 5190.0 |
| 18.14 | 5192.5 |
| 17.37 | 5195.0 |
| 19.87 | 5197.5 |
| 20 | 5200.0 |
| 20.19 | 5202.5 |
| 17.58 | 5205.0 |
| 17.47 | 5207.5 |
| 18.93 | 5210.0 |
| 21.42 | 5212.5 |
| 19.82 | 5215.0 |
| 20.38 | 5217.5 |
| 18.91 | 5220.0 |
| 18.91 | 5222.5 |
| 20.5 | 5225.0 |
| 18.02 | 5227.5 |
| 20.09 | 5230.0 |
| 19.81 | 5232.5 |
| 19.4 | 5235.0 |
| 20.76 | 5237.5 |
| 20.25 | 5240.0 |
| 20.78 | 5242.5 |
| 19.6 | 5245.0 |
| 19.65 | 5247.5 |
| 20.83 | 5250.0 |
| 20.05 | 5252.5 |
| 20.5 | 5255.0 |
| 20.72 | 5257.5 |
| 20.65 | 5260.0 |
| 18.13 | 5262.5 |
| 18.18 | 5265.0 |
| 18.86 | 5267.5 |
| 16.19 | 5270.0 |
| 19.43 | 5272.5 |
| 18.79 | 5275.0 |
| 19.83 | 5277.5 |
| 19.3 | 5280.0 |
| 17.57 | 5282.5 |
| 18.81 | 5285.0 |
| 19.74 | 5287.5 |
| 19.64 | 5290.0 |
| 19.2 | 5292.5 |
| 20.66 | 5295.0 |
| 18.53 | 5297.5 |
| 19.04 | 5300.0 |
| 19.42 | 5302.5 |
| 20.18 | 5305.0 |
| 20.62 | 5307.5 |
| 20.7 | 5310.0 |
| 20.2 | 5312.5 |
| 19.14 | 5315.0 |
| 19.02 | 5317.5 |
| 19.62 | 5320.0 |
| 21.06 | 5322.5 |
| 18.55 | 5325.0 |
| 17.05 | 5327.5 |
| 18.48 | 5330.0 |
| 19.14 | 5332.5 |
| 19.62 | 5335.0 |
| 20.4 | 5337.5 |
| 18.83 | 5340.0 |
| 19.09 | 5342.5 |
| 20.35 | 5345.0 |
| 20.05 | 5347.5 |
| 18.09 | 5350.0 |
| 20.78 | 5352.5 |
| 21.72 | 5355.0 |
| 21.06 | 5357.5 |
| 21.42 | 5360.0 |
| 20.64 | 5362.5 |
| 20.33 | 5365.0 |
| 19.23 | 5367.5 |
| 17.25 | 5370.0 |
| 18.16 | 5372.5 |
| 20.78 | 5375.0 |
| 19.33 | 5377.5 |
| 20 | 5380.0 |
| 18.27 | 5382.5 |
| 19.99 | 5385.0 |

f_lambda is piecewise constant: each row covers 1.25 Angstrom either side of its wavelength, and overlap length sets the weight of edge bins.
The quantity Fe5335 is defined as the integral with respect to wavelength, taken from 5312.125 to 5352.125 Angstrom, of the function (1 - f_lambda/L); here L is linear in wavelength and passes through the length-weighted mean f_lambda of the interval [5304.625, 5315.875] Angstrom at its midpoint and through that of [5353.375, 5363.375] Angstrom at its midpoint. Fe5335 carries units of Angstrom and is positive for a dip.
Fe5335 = 2.6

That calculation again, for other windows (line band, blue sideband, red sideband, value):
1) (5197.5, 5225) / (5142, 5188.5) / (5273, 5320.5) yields -1.5 Angstrom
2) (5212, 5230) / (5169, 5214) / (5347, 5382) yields -1.4 Angstrom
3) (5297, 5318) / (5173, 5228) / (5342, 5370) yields -0.1 Angstrom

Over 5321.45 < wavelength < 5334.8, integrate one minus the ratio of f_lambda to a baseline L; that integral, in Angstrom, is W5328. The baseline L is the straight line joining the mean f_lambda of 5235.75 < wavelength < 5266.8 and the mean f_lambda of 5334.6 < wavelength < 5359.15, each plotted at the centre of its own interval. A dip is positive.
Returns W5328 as 0.8 Angstrom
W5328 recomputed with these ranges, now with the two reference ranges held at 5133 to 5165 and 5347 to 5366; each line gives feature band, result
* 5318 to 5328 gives 0.6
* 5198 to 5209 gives 0.4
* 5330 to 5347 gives 0.8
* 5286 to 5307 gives 0.6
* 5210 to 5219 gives -0.3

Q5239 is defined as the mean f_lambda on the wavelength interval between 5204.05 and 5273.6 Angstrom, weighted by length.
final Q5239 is 19.5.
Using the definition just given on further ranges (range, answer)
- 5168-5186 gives 16.3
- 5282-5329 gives 19.4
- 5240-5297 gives 19.4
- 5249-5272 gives 19.3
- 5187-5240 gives 19.3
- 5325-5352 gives 19.1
